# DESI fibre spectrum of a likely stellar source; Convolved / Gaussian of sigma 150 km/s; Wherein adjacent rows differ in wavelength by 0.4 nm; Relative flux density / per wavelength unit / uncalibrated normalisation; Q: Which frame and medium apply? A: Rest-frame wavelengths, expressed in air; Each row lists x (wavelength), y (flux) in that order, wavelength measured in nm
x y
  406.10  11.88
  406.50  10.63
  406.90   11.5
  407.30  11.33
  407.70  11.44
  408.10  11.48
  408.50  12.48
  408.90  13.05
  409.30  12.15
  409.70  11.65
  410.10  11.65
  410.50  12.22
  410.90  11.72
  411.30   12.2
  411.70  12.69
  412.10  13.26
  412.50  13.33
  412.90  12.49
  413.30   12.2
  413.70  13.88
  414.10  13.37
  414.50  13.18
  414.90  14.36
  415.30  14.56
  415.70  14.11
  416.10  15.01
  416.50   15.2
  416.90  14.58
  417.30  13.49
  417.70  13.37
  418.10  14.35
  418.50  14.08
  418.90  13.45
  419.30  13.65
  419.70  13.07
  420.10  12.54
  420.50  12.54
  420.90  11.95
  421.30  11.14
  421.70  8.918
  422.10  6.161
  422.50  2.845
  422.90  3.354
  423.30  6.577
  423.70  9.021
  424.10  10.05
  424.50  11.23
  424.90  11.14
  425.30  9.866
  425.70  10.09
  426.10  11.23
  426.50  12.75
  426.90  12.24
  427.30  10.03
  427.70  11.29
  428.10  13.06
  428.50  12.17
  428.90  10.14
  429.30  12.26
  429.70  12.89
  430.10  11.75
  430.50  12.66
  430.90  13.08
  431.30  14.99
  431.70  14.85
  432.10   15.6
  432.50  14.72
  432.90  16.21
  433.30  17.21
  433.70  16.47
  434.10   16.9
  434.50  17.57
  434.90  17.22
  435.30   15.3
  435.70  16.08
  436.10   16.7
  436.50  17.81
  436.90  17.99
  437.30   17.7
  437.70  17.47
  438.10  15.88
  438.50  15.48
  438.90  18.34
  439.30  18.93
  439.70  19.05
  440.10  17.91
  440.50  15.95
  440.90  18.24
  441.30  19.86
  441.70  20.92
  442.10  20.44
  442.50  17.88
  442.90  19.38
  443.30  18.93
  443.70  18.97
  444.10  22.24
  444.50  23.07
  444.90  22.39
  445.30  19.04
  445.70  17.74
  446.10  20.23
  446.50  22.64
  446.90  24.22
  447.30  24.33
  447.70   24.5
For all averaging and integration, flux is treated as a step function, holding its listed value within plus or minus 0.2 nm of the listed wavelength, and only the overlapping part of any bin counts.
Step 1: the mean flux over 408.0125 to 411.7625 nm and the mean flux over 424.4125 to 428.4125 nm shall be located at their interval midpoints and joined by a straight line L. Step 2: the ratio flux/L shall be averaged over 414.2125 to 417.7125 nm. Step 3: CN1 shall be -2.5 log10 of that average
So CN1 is -0.20 mag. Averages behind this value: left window 12.1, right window 11.3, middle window 14.2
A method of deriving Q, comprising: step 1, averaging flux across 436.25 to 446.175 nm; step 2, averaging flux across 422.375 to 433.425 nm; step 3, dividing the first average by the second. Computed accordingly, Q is 1.63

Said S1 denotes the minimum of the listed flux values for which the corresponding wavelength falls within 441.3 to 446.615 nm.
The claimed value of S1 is 17.74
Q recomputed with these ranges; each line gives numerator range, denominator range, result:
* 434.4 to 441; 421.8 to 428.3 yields 1.83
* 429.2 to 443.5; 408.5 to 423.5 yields 1.38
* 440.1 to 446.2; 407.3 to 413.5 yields 1.60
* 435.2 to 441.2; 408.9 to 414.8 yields 1.37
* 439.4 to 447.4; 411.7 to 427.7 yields 1.71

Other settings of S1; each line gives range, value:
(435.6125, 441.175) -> 15.48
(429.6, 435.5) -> 11.75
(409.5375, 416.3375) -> 11.65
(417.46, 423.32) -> 2.845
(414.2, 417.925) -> 13.18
